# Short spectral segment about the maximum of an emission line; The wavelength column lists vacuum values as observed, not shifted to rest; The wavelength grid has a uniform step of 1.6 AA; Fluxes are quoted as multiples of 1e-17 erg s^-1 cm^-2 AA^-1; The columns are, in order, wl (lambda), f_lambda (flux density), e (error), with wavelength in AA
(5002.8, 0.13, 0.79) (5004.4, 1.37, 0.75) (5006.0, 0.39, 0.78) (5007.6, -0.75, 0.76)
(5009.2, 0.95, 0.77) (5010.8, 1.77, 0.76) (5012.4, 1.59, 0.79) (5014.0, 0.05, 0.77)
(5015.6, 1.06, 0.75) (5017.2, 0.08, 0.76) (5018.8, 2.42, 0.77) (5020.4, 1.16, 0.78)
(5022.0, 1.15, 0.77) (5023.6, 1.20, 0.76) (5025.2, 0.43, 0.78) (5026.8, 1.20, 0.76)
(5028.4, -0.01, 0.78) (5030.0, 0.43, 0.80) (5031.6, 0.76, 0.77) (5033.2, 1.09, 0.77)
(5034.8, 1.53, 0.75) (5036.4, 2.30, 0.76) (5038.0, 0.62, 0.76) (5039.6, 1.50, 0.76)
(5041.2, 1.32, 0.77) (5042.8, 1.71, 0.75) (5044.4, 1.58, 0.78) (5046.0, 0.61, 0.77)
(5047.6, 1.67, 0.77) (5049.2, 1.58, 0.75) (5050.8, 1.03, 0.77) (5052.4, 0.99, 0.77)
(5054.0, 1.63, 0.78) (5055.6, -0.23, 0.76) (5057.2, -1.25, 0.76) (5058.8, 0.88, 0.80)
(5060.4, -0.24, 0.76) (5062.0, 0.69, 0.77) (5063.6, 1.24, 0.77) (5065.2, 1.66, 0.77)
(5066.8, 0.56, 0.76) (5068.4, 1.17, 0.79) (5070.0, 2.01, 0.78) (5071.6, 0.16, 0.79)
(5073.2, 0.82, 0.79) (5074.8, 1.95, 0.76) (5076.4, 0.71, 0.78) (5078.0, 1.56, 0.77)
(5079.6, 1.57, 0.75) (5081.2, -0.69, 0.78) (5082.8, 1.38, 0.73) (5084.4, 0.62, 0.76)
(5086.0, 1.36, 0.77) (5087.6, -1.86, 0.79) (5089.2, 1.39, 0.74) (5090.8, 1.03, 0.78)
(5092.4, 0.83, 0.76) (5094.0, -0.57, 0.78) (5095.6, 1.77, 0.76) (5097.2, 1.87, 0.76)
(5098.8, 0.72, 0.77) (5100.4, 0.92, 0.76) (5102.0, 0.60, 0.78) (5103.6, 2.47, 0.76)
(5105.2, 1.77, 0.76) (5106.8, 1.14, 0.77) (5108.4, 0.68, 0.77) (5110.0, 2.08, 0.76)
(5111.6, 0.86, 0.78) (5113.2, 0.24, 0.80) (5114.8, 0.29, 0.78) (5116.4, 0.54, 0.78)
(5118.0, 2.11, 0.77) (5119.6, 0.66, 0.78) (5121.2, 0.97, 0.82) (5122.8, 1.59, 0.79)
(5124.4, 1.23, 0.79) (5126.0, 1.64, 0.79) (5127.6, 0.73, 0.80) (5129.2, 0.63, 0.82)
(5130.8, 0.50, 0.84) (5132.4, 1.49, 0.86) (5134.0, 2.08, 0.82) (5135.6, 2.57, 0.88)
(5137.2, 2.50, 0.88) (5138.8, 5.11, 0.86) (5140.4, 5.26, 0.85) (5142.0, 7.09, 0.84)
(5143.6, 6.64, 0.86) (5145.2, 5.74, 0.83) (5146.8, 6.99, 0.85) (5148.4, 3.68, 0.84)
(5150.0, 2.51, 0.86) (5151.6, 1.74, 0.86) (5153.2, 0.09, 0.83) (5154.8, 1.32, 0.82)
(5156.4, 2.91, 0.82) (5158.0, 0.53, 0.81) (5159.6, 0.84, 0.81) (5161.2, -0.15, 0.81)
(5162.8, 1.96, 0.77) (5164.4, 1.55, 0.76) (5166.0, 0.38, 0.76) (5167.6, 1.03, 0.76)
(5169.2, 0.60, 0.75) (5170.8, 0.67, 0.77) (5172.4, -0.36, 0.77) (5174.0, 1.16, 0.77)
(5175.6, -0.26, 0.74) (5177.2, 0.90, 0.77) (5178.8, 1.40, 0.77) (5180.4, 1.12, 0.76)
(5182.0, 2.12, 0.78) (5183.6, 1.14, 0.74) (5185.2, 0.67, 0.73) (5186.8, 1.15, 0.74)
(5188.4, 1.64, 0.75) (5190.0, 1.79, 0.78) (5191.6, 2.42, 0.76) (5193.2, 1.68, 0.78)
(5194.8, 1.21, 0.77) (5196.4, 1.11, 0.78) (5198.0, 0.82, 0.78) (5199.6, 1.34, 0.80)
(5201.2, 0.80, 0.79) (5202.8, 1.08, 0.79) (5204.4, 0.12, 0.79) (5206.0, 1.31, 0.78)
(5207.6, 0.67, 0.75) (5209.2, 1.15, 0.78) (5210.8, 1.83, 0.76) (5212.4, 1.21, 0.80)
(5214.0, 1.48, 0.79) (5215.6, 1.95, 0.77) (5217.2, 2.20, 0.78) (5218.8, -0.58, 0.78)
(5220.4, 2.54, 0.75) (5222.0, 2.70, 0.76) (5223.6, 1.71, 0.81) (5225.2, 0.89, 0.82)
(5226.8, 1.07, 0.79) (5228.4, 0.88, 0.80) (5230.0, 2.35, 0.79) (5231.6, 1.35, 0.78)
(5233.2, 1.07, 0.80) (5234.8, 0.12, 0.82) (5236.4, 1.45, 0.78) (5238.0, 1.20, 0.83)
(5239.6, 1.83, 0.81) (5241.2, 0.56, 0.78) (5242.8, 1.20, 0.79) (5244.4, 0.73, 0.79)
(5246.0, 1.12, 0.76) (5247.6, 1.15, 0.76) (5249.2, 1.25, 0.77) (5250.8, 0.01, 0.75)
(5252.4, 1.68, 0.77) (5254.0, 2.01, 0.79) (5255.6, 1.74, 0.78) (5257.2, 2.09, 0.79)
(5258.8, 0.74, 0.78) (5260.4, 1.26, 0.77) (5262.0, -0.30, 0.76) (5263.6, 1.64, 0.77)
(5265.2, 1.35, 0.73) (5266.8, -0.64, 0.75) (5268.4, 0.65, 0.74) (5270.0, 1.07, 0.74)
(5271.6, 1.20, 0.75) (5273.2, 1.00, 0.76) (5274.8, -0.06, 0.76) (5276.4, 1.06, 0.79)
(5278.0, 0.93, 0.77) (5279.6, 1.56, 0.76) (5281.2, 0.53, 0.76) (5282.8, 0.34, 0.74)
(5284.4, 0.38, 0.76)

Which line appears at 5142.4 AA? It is [O II]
